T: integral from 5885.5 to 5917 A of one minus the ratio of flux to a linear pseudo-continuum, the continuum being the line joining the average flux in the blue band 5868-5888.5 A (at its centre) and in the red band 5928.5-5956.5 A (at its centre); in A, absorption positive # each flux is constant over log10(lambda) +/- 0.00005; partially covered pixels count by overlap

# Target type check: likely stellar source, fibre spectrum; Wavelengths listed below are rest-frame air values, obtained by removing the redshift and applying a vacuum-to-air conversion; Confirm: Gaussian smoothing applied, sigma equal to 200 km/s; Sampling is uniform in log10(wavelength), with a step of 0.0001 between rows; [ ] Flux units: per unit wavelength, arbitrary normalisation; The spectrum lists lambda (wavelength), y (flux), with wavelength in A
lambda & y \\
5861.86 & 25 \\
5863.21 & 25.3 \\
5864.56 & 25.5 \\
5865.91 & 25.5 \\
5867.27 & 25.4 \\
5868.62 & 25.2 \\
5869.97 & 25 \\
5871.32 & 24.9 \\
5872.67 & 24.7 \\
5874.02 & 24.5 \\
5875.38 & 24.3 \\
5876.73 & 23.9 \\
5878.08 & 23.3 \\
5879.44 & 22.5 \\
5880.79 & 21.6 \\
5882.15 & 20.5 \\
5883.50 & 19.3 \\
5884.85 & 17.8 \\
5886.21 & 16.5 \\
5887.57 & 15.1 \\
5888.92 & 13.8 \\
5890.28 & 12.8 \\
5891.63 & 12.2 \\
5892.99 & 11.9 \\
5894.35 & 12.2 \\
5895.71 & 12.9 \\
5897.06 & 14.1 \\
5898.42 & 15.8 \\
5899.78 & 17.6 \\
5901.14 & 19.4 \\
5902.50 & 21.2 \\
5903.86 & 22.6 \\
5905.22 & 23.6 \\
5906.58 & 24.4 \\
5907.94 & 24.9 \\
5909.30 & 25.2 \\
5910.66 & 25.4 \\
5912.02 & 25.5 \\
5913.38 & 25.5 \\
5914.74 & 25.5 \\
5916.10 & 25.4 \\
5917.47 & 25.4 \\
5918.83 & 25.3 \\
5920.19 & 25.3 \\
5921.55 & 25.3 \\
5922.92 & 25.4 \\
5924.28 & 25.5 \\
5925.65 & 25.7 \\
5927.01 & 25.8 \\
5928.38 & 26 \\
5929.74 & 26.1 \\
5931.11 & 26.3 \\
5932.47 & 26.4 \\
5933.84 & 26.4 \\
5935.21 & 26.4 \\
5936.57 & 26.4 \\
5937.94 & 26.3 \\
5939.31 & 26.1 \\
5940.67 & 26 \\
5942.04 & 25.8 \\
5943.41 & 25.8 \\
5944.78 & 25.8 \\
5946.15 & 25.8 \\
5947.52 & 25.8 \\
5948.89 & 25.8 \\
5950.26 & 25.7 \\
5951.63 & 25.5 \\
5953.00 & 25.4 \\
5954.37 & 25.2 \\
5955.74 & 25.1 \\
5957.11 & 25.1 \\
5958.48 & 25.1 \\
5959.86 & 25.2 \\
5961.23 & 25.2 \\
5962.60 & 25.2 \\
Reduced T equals 5.5 A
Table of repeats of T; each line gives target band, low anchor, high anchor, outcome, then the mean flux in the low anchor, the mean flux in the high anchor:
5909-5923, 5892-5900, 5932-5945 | -4.2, 13.8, 26.1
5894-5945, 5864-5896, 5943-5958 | -1.4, 20.1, 25.5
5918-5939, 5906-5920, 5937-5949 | -0.2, 25.3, 25.9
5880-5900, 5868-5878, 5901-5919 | 7.3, 24.6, 24.4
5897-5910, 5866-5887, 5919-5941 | 1.7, 22.7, 26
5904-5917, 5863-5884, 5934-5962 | -0.1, 23.8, 25.7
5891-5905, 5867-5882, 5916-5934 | 4.8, 24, 25.7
